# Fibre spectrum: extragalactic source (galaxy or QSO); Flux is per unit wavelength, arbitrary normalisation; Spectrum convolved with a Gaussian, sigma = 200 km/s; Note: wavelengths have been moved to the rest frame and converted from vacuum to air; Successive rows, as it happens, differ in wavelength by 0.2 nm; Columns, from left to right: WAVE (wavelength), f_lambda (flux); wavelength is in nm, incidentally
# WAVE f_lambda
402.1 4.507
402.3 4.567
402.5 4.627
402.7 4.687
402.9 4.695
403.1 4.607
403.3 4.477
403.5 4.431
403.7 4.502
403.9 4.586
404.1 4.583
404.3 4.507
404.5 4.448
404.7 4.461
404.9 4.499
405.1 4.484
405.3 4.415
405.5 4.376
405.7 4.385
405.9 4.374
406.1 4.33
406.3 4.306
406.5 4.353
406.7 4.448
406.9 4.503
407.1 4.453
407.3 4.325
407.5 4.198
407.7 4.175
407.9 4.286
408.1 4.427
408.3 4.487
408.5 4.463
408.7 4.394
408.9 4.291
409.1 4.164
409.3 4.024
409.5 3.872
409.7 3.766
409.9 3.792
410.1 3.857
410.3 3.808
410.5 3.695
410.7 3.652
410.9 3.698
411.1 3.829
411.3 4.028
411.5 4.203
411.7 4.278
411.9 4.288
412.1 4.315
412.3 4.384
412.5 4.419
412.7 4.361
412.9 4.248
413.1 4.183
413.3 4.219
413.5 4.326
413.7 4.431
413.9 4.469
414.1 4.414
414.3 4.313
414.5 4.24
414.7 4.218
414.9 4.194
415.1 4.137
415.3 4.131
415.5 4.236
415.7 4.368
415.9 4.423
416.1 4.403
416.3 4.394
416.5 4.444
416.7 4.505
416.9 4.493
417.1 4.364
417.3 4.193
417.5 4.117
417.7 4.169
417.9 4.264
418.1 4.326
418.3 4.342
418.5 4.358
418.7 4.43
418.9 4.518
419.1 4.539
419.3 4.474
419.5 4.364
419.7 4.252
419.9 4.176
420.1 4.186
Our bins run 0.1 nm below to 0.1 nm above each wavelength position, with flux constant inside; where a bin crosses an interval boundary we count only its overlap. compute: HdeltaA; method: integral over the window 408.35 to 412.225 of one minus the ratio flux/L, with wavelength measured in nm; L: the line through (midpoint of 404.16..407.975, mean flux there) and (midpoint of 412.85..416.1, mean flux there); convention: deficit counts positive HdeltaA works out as 0.28 nm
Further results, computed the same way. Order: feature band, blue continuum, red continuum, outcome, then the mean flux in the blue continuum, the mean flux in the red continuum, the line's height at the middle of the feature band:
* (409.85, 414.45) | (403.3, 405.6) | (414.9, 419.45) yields 0.26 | 4.48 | 4.34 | 4.4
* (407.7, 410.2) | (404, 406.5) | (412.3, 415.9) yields 0.13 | 4.43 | 4.3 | 4.37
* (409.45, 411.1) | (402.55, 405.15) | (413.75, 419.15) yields 0.25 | 4.54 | 4.33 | 4.43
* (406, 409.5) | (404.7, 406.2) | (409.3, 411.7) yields -0.13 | 4.41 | 3.86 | 4.16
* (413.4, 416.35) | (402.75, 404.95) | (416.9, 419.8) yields 0.05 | 4.53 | 4.34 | 4.39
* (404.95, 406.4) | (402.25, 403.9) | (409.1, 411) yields -0.03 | 4.58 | 3.82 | 4.29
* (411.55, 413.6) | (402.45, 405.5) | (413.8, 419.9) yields 0.05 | 4.53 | 4.33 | 4.4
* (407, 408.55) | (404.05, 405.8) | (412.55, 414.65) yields 0.02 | 4.46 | 4.32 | 4.41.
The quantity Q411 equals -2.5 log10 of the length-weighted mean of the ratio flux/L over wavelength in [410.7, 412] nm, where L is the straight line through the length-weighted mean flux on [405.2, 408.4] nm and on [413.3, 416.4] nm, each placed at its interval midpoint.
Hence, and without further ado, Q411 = 0.081 mag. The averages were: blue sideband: 4.37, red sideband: 4.31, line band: 4.02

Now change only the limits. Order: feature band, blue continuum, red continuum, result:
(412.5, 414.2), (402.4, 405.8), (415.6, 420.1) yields 0.018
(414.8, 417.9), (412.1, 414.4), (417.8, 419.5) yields 0.018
